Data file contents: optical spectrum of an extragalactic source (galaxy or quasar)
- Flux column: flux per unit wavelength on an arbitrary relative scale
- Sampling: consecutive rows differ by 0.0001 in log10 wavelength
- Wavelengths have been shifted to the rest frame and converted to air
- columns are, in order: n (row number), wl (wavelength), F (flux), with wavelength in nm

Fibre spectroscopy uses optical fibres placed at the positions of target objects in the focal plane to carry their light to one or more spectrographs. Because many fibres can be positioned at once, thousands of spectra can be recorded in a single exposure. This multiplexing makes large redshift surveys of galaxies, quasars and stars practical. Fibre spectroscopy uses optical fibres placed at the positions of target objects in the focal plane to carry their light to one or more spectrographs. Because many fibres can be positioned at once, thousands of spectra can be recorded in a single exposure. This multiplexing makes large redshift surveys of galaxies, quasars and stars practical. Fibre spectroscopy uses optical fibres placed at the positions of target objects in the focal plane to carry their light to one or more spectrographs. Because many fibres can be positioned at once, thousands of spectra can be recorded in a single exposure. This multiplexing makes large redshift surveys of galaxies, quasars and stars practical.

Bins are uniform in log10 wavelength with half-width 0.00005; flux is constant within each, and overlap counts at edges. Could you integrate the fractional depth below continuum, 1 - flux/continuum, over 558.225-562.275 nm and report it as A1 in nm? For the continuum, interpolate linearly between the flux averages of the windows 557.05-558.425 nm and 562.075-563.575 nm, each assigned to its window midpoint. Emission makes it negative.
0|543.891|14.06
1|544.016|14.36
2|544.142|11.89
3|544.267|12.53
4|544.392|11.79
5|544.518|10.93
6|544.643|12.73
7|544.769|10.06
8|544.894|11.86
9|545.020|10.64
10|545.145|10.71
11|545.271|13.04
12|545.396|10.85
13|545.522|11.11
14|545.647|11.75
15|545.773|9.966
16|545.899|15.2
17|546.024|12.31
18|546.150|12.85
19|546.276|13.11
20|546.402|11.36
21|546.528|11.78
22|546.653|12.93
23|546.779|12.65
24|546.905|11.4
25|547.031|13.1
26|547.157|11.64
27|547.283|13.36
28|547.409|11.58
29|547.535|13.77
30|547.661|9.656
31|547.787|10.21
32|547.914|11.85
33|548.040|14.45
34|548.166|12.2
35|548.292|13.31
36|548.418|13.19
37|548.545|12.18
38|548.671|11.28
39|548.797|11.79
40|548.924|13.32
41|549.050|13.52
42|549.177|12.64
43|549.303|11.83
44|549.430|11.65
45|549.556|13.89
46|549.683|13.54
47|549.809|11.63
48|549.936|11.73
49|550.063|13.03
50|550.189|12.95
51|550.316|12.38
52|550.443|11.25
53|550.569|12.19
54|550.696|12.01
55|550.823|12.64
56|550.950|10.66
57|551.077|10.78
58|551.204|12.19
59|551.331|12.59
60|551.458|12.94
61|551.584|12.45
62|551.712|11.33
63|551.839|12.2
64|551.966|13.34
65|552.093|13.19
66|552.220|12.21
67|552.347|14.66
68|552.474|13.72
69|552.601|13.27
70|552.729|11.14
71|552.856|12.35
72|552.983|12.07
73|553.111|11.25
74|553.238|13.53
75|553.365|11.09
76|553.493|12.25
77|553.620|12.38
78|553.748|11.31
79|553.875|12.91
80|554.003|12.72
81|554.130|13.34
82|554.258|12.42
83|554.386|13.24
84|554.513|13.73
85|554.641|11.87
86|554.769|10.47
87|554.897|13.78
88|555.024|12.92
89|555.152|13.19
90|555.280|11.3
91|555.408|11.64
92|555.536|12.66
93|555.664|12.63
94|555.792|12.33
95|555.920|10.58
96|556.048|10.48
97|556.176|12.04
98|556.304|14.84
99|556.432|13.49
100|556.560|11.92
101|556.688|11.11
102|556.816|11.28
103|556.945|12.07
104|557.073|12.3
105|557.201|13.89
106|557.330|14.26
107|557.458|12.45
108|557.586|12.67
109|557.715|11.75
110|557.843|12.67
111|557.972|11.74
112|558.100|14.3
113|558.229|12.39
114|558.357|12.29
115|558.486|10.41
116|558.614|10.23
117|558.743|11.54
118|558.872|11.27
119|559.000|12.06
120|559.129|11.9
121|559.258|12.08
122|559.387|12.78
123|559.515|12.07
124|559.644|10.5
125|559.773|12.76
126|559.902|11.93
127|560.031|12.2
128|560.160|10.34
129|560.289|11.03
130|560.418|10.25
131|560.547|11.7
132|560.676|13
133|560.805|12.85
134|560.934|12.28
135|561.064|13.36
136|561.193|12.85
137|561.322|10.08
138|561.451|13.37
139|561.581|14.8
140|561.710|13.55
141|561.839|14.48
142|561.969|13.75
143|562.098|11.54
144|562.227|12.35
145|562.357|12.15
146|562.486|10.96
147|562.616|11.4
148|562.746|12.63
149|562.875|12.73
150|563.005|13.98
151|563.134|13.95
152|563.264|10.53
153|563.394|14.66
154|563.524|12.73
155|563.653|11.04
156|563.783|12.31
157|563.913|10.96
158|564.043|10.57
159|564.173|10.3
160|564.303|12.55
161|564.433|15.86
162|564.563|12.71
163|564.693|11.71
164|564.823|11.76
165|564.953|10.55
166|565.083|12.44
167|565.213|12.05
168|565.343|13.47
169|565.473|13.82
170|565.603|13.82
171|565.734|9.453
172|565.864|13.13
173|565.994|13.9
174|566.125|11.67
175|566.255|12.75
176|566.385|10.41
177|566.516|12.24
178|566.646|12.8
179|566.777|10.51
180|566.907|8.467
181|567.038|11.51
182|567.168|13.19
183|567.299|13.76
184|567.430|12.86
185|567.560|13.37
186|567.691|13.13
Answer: 0.17 nm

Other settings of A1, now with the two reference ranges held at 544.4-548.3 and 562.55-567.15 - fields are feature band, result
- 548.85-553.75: -0.148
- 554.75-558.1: -0.084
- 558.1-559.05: 0.037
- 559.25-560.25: 0.026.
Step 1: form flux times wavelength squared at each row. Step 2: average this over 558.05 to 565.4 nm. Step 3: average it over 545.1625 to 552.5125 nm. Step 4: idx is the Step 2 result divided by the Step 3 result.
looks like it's 1.0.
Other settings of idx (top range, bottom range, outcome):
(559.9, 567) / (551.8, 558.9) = 1.02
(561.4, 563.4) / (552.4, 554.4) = 1.07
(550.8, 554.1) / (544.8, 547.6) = 1.04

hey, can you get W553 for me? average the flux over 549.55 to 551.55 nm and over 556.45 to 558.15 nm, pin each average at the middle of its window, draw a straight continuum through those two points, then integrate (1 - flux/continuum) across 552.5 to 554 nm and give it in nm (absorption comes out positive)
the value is 0.02 nm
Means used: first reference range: 12.2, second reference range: 12.5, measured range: 12.2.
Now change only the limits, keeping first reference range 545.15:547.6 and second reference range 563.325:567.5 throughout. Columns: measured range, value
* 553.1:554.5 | -0.03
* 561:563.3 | -0.10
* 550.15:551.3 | 0.03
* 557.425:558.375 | -0.03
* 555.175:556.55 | 0.00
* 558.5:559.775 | 0.06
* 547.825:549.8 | -0.06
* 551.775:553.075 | -0.06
